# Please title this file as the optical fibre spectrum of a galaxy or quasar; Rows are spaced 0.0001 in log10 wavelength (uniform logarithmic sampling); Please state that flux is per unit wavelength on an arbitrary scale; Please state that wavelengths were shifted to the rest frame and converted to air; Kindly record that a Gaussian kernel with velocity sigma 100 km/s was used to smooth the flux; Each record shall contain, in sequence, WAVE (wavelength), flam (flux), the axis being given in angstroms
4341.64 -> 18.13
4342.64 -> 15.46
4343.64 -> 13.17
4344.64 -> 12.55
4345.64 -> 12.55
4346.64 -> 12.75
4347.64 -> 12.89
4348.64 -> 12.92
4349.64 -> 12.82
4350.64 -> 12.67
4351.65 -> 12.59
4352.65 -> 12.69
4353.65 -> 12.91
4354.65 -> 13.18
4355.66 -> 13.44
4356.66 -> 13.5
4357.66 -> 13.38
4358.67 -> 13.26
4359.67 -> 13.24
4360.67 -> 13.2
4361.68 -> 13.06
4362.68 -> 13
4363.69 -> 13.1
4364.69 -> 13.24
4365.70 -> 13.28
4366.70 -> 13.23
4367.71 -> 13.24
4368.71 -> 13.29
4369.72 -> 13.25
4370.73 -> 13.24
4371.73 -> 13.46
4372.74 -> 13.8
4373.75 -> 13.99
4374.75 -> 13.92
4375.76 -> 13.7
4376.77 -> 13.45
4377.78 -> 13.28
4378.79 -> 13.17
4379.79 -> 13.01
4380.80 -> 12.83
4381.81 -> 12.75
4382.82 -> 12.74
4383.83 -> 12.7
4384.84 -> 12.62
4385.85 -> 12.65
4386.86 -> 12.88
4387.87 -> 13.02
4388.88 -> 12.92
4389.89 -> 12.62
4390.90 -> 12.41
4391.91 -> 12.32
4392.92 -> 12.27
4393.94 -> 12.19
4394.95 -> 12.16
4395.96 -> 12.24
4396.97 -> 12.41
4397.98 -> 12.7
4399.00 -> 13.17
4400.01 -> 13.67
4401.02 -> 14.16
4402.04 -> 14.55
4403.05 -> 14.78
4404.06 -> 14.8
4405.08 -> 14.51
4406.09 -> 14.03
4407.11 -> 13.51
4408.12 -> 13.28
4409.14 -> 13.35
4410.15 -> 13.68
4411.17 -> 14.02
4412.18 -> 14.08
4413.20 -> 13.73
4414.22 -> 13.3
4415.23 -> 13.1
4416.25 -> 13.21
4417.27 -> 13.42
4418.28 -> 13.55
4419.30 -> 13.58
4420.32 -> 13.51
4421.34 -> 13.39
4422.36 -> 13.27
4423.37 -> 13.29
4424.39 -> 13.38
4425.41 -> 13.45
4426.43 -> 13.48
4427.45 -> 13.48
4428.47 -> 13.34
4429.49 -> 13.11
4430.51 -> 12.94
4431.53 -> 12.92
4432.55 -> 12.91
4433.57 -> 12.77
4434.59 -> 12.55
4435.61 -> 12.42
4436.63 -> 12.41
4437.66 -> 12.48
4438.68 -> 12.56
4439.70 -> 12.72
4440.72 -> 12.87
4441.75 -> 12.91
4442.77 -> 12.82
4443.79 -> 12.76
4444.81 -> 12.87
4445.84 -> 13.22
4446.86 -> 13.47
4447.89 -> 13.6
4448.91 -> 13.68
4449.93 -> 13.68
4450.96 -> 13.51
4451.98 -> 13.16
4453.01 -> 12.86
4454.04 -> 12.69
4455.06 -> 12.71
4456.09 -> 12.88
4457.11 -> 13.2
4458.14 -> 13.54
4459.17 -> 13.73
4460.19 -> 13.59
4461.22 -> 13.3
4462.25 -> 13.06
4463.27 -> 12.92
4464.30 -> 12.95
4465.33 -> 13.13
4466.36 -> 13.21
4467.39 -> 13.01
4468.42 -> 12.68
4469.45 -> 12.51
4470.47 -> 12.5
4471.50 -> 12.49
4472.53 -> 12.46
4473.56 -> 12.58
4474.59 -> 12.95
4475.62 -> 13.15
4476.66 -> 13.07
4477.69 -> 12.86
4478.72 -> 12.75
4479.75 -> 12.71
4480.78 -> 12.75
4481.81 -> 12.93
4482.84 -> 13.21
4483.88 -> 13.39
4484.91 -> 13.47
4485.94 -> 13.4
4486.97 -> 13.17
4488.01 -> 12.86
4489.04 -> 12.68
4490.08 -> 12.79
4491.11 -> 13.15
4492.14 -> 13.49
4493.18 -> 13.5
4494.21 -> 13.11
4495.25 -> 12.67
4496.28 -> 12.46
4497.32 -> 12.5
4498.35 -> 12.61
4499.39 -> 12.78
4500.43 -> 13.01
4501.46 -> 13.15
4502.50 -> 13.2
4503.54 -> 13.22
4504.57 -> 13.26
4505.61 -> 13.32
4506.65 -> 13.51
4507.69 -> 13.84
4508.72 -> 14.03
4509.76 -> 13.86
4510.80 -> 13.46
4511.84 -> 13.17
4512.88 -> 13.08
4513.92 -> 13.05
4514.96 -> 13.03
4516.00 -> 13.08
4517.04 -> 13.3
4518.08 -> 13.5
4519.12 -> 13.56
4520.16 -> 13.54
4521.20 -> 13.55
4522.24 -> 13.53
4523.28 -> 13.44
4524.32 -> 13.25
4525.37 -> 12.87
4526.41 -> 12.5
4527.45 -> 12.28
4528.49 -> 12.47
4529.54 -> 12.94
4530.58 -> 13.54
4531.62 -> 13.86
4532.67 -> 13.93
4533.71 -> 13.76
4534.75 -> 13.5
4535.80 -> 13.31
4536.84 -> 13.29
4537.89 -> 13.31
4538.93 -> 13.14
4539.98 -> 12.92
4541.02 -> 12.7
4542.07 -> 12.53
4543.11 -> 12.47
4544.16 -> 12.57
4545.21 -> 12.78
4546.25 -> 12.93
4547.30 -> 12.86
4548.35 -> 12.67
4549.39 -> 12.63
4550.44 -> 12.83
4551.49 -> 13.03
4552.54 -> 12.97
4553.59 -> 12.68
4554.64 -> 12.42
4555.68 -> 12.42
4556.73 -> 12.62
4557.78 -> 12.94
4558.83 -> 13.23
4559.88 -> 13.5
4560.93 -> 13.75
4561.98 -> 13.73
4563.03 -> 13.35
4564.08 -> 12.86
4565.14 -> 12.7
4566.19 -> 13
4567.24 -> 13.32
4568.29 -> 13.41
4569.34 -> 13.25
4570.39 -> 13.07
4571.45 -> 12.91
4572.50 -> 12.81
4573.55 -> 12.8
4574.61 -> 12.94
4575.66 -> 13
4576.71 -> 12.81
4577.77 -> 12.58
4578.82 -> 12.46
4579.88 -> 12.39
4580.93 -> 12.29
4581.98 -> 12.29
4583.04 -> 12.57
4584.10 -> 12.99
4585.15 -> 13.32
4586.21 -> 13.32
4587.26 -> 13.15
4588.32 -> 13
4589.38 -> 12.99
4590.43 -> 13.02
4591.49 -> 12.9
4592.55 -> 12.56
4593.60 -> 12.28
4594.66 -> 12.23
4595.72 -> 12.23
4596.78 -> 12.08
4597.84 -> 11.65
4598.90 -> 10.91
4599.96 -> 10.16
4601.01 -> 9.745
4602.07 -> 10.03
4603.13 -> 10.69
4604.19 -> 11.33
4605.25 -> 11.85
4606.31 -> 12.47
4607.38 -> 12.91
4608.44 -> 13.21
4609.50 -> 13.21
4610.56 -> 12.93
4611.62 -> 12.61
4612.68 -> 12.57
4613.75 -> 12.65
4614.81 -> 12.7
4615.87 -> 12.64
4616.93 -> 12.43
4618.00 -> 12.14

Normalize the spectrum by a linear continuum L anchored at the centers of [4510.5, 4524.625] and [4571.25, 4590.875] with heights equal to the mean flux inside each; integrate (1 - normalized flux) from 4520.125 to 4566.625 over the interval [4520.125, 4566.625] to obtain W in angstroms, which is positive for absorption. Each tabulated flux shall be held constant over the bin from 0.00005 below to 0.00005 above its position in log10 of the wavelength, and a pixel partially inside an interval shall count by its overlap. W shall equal 0.3 angstroms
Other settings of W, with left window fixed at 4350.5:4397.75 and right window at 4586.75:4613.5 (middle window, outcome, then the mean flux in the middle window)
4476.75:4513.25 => -1.7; 13.1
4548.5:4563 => -0.8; 13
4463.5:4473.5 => -0.1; 12.8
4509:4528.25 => -1.2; 13.2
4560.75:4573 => -0.9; 13.2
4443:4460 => -0.7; 13.2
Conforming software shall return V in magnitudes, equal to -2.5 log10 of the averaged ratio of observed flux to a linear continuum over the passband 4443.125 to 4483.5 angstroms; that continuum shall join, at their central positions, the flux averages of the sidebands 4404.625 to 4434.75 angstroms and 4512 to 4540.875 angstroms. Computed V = 0.03 mag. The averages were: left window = 13.4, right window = 13.2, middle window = 13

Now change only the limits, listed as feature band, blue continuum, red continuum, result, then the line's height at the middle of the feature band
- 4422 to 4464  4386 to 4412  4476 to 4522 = 0.01 mag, 13.2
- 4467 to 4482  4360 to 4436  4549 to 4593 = 0.03 mag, 13.1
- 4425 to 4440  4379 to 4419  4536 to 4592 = 0.02 mag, 13.2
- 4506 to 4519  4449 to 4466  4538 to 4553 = -0.04 mag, 12.9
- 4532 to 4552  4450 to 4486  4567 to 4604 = -0.03 mag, 12.6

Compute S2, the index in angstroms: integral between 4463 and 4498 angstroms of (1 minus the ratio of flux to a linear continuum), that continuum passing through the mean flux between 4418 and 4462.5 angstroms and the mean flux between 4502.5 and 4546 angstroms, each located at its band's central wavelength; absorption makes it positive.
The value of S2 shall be 0.7 angstroms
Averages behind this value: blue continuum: 13.1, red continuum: 13.2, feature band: 12.9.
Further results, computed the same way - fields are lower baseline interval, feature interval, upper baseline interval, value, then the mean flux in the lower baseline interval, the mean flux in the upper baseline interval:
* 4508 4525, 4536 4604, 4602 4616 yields 0.8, 13.4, 12.3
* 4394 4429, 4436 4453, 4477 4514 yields 0.4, 13.5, 13.1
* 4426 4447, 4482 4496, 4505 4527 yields 0.1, 12.9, 13.3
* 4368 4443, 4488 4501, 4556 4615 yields 0.0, 13.2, 12.6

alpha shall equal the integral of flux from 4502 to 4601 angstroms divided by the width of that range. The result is 12.9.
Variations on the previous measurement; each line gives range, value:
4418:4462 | 13.1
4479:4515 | 13.1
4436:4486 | 13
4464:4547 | 13.1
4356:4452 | 13.2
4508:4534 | 13.3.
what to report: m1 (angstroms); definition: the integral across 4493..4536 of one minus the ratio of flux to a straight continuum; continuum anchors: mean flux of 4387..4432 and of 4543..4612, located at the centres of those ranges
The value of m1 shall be -1.2 angstroms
